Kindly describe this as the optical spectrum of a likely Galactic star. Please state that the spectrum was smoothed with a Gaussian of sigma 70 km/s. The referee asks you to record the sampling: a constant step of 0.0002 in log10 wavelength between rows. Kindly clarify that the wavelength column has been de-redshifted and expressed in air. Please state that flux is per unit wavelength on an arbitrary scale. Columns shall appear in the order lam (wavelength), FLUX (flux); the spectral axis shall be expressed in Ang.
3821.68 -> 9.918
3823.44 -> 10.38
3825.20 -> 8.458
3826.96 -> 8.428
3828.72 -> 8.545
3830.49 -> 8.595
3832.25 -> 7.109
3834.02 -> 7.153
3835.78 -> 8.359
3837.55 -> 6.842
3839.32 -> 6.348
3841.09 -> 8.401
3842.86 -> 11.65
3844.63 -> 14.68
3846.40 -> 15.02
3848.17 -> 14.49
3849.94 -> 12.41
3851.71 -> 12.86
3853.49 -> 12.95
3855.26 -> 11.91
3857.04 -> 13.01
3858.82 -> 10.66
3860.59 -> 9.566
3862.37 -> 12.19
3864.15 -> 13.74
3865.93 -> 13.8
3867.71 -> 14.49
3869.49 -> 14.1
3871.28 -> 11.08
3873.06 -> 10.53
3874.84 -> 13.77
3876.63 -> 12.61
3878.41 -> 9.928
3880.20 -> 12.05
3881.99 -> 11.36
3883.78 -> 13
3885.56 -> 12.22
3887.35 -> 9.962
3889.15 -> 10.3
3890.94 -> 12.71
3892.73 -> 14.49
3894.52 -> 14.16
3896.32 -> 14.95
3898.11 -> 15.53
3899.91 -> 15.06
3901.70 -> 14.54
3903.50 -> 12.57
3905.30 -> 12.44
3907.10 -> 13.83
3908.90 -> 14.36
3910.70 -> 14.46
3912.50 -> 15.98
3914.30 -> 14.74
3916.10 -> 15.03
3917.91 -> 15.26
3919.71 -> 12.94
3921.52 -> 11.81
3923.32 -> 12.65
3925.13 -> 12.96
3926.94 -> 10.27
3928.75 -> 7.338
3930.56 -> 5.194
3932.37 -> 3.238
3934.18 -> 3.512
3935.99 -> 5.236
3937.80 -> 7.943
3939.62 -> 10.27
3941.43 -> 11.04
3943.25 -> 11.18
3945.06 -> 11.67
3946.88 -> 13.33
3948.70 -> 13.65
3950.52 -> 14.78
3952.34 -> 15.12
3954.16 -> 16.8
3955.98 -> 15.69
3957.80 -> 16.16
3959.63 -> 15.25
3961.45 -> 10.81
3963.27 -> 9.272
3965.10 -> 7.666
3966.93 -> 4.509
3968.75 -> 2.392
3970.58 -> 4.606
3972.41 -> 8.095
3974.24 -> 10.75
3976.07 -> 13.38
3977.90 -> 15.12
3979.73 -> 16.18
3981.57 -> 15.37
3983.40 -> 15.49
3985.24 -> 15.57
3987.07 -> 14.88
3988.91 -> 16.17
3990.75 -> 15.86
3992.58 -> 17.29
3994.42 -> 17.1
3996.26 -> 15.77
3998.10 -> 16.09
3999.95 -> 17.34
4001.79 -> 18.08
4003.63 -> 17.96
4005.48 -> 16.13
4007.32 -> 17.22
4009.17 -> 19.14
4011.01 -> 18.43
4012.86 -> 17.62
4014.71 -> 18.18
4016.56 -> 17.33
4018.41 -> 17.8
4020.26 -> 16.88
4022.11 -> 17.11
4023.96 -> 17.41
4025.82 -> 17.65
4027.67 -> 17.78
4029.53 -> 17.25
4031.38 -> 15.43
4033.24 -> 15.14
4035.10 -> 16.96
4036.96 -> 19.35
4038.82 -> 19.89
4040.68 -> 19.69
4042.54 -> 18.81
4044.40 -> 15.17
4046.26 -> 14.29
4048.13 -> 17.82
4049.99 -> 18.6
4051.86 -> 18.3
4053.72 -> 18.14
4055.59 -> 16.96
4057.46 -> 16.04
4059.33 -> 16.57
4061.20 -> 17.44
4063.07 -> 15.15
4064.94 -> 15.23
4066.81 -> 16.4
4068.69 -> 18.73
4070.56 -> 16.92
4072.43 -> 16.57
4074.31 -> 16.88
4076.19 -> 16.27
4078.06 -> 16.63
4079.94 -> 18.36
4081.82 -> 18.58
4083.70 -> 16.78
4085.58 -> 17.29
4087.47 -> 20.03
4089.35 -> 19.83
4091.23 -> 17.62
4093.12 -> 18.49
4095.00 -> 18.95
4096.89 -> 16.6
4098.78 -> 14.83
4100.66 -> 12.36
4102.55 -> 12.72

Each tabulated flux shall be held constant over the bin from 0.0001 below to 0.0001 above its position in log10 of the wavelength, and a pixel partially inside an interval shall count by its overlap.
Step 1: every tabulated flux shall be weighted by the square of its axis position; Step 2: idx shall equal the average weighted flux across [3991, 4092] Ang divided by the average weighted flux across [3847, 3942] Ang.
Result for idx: 1.6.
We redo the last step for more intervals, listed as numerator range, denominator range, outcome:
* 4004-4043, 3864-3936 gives 1.54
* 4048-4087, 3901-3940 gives 1.65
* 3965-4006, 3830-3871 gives 1.29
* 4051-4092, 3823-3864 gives 1.85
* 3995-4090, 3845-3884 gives 1.51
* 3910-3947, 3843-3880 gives 0.87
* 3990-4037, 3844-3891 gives 1.49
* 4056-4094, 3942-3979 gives 1.59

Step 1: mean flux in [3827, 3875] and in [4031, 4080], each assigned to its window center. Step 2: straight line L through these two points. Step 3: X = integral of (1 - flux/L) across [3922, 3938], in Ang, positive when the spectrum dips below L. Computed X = 6.8 Ang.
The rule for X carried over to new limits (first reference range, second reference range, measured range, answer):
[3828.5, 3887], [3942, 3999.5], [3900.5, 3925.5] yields -3.3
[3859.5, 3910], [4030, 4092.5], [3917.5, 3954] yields 9.3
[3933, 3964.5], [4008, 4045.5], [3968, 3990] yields 2.7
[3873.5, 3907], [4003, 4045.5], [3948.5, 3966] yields 1.9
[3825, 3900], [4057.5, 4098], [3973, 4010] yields -2.2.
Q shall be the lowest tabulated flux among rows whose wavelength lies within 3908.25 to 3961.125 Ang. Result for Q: 3.238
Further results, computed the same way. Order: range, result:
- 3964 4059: 2.392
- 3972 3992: 8.095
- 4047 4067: 15.15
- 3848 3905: 9.566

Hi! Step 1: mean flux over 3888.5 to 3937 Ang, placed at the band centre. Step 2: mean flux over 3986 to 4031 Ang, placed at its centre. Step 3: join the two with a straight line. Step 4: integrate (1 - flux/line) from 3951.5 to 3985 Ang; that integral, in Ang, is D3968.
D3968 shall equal 6.9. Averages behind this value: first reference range 12.1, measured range 11.9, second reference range 17.2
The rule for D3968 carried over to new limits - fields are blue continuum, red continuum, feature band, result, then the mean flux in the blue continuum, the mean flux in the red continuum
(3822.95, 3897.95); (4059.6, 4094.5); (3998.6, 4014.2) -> -2.3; 11.5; 17.4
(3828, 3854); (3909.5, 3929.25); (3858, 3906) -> -3.4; 10.3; 13.2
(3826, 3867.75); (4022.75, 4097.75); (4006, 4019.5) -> -1.6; 10.9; 17.4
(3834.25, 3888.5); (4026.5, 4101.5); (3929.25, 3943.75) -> 7.0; 11.7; 17.2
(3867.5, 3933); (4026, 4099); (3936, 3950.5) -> 2.8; 12.5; 17.4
